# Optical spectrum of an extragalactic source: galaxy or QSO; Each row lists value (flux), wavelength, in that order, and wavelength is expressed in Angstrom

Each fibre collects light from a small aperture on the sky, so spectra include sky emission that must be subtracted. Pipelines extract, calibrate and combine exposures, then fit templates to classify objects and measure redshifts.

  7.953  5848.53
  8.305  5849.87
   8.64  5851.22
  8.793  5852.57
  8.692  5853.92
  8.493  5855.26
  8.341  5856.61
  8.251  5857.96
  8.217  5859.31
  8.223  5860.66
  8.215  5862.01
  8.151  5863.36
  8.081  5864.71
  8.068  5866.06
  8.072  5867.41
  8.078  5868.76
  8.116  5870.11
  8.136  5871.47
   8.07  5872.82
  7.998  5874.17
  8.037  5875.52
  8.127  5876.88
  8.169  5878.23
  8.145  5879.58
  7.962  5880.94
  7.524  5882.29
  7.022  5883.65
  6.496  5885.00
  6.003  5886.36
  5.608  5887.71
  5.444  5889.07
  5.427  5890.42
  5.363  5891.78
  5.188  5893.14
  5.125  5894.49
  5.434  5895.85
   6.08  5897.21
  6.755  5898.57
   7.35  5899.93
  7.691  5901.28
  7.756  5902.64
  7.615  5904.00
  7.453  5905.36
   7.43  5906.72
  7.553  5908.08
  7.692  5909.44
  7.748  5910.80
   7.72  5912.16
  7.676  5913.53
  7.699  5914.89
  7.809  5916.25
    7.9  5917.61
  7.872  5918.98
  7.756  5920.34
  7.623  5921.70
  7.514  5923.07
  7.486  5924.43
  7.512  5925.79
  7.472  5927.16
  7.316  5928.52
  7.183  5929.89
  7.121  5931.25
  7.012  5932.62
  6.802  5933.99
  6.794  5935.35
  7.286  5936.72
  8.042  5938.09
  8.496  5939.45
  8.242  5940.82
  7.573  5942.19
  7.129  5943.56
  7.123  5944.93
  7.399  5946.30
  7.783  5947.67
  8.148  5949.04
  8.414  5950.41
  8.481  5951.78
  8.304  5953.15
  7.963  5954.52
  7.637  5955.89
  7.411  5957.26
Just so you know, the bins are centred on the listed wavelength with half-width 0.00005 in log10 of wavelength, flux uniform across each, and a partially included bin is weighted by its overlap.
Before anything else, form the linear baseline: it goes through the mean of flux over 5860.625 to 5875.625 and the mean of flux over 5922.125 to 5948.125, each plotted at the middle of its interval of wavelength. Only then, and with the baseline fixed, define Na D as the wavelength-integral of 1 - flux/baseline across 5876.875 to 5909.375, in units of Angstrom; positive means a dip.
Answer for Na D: 4.5 Angstrom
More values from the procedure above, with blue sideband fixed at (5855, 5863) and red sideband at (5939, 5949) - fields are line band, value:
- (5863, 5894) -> 3.40 Angstrom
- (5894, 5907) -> 1.79 Angstrom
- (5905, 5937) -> 1.48 Angstrom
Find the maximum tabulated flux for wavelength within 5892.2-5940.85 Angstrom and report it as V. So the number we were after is 8.496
